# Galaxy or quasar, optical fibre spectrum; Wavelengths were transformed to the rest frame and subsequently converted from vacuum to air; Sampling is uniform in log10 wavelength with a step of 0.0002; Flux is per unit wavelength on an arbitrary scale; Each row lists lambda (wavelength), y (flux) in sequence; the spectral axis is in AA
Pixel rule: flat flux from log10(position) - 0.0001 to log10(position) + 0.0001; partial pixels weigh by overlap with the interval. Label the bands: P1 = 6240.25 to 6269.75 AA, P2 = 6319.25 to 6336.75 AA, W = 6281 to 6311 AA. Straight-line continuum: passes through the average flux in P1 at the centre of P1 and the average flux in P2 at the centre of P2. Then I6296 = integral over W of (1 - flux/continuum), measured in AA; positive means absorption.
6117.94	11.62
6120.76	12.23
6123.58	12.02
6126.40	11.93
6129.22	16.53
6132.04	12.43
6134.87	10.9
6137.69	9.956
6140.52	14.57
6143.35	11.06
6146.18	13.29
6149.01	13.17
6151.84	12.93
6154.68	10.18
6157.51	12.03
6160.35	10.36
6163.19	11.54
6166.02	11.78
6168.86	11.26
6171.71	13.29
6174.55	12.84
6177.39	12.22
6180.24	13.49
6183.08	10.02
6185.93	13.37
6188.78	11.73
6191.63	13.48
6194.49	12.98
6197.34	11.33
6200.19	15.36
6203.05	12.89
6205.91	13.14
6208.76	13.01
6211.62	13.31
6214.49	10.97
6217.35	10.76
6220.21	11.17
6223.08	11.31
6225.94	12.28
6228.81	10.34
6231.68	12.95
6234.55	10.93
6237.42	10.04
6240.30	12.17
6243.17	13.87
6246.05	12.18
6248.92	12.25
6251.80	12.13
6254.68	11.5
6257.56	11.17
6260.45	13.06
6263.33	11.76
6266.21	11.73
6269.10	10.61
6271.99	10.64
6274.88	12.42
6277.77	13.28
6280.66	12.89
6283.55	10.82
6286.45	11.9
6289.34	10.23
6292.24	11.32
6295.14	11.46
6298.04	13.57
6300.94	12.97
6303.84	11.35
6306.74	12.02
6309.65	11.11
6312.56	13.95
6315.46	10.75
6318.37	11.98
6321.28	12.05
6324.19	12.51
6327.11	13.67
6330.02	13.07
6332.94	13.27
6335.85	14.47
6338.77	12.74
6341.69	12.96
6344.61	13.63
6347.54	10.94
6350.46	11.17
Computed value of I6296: 2.2 AA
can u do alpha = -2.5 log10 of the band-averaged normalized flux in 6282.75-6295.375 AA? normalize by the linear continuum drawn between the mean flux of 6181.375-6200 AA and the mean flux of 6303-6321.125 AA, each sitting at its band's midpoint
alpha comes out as 0.081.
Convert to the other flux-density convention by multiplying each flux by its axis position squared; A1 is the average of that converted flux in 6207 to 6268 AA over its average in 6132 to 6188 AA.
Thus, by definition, 1.01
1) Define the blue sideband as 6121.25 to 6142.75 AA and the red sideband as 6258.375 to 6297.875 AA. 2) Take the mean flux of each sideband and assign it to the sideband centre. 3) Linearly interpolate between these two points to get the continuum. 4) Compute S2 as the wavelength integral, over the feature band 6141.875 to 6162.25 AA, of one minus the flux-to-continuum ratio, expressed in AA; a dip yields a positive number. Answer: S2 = 0.9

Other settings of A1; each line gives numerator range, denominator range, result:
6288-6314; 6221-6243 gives 1.06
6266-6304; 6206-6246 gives 1.02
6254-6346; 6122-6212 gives 1.03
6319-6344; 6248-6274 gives 1.15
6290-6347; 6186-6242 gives 1.07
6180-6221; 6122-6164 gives 1.04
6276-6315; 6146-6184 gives 1.04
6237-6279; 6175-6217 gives 0.97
